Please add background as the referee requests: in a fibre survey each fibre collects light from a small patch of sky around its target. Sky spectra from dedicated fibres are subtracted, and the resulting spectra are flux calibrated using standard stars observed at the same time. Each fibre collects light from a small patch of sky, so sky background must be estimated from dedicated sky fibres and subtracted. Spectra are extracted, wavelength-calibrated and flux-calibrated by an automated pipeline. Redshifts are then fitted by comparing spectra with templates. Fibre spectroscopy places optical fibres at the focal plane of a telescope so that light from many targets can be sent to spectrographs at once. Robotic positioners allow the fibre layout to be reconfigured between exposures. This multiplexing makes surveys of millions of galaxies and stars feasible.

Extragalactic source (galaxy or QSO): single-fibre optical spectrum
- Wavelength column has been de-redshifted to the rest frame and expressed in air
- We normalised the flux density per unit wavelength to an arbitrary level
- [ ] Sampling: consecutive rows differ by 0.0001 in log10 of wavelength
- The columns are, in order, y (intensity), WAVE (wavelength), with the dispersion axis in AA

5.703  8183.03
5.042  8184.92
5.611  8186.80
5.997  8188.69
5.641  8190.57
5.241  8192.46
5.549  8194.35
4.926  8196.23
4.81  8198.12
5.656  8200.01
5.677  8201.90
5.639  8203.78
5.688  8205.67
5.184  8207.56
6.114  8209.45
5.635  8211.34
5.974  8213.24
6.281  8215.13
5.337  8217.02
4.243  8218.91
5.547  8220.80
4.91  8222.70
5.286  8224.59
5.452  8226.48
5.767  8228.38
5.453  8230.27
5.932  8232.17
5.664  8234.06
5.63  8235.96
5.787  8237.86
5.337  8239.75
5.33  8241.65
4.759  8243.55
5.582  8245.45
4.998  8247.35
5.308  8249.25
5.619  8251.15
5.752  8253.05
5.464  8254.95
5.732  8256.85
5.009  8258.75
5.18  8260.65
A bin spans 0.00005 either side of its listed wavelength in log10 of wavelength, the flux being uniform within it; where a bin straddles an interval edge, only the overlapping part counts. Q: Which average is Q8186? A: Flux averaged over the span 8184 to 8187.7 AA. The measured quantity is 5.33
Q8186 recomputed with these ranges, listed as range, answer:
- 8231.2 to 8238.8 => 5.75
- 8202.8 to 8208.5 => 5.51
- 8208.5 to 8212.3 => 5.86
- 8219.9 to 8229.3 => 5.39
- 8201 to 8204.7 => 5.67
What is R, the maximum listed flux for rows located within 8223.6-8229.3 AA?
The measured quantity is 5.767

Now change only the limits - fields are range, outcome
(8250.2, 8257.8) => 5.752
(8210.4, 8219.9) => 6.281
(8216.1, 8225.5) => 5.547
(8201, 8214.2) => 6.114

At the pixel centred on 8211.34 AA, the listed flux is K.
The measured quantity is 5.635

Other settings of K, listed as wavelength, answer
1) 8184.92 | 5.042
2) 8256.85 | 5.732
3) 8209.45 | 6.114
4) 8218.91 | 4.243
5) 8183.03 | 5.703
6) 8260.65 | 5.18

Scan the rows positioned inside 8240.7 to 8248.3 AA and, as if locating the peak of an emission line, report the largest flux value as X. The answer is 5.582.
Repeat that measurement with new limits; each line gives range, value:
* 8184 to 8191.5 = 5.997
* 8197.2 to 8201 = 5.656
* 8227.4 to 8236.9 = 5.932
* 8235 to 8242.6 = 5.787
